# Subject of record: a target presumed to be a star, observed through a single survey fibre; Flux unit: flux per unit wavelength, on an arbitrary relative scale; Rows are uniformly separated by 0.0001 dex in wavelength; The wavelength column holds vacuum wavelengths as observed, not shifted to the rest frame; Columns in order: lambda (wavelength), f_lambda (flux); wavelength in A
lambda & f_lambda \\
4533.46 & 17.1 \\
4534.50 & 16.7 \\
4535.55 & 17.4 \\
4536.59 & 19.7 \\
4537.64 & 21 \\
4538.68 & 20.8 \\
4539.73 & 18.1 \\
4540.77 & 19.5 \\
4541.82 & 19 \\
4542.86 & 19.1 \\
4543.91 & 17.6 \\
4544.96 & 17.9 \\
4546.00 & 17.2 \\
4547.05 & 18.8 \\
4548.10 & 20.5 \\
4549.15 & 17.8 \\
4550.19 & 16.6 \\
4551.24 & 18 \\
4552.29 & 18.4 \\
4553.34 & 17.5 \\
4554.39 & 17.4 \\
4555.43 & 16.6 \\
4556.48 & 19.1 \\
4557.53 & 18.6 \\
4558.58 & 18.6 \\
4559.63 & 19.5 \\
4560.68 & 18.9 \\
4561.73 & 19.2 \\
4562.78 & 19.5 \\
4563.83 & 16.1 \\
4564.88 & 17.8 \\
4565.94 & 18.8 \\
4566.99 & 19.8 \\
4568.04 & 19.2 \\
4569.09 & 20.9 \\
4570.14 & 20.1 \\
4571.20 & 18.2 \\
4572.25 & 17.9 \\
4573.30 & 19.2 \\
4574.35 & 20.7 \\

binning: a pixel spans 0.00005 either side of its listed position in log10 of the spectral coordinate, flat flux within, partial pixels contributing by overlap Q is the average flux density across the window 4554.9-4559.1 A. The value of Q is 18.3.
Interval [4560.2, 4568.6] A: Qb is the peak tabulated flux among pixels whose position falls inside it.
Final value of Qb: 19.8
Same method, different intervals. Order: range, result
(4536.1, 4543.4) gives 21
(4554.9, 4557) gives 19.1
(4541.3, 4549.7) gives 20.5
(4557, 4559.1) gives 18.6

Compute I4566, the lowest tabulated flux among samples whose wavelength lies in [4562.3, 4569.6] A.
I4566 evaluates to 16.1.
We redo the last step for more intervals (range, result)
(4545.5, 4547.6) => 17.2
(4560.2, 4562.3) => 18.9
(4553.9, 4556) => 16.6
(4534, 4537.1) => 16.7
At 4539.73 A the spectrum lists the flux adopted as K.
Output 18.1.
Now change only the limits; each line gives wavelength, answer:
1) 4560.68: 18.9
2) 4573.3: 19.2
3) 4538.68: 20.8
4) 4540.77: 19.5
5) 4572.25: 17.9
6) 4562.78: 19.5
